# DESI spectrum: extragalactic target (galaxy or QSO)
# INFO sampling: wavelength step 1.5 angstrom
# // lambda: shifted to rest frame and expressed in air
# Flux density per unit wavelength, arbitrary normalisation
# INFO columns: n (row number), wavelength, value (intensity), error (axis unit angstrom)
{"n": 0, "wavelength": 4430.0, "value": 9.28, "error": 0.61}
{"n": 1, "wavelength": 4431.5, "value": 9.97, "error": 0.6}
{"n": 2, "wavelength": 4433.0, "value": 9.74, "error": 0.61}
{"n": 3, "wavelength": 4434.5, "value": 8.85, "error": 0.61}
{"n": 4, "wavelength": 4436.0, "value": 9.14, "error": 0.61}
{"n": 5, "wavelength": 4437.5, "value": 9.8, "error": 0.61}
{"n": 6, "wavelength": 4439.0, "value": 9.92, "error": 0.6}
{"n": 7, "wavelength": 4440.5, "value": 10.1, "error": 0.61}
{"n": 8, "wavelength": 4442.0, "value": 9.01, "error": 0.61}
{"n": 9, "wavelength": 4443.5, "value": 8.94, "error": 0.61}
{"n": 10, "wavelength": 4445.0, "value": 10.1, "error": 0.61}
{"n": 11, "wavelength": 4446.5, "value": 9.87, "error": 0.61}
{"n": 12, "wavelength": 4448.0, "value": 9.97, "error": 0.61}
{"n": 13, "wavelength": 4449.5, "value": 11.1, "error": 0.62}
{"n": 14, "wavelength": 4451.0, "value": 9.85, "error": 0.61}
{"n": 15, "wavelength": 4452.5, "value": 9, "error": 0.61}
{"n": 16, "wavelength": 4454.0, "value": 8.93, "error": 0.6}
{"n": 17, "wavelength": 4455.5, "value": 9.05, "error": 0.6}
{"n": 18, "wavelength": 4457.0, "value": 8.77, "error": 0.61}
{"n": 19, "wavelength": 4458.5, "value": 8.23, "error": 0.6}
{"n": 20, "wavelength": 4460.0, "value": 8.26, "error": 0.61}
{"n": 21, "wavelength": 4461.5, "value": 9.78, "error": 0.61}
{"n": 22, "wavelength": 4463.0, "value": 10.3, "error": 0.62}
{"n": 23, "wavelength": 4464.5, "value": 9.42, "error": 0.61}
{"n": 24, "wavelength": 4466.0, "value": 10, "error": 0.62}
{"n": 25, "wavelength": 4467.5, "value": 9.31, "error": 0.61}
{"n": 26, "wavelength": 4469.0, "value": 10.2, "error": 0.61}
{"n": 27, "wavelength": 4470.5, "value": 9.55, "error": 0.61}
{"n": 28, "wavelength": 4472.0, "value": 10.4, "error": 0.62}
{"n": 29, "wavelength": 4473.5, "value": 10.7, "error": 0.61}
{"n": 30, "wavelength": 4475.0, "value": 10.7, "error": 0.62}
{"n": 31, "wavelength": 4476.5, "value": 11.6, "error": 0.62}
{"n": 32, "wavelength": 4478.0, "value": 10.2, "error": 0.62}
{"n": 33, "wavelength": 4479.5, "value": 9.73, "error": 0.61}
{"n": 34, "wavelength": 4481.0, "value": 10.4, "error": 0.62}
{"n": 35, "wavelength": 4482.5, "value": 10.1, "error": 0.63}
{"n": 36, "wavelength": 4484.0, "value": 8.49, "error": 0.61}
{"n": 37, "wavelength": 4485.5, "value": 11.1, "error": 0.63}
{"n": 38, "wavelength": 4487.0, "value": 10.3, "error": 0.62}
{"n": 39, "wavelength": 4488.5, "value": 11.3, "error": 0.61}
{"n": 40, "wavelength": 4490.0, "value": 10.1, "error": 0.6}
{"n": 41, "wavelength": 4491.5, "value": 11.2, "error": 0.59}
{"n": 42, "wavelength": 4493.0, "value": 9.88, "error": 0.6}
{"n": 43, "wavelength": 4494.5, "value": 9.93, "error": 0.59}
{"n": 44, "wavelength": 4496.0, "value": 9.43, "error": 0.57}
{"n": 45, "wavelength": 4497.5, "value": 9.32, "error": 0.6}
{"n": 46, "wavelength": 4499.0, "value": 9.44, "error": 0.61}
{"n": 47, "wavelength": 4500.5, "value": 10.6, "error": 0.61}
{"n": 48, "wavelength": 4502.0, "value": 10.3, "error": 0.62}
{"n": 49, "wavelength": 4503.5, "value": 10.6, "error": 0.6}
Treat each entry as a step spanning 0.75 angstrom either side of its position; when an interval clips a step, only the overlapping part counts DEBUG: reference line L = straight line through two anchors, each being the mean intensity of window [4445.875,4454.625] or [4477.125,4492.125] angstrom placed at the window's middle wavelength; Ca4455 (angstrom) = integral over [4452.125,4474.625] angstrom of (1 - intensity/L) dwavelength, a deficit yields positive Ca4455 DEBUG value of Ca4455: 1.1 angstrom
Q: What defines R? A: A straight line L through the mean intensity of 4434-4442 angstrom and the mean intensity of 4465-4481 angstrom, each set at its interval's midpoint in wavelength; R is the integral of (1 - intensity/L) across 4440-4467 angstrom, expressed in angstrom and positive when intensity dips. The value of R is 1.0 angstrom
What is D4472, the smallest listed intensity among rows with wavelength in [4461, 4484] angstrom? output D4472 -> 8.49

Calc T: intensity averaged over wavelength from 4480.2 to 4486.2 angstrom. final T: 10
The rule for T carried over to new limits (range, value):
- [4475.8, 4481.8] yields 10.5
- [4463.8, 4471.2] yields 9.7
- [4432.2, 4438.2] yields 9.38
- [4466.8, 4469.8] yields 9.76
